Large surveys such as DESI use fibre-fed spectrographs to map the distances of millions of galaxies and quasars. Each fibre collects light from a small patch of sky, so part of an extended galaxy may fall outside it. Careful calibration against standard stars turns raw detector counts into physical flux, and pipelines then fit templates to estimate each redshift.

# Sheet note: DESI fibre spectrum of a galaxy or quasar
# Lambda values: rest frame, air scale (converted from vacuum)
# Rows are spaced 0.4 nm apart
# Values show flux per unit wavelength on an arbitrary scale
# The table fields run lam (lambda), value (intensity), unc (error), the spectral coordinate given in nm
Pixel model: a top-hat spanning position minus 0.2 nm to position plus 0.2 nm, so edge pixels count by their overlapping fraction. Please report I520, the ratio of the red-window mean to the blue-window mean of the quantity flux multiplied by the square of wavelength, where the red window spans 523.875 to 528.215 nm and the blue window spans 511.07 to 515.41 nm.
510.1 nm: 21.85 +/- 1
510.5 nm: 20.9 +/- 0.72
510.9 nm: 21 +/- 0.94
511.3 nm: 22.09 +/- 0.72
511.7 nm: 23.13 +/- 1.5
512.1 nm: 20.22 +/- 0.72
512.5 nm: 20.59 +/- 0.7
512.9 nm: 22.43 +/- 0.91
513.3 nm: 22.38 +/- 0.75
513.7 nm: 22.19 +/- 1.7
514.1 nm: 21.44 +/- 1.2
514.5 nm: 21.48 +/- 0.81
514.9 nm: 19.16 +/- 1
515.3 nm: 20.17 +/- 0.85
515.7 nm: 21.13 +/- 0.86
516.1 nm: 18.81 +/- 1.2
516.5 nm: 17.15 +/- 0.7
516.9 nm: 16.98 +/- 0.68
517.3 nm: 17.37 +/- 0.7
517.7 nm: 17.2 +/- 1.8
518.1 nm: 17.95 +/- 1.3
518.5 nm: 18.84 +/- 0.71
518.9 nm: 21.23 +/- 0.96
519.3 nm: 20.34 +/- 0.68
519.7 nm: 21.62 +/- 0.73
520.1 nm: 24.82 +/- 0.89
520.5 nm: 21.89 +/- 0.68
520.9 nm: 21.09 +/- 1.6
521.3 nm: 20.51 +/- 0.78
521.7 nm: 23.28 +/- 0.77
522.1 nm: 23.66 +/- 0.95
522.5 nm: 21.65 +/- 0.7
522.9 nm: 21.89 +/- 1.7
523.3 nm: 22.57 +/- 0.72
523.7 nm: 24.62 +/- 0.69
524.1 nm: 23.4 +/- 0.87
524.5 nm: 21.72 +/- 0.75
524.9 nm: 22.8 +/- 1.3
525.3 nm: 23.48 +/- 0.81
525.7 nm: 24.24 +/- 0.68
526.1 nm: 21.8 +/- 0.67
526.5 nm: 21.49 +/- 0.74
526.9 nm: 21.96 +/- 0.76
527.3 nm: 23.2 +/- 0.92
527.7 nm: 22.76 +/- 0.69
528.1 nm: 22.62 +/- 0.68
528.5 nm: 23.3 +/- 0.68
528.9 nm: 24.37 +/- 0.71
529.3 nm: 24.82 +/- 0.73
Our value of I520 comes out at 1.11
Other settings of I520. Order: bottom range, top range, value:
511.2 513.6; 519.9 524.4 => 1.08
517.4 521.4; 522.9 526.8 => 1.14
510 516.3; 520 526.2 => 1.11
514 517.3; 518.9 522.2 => 1.16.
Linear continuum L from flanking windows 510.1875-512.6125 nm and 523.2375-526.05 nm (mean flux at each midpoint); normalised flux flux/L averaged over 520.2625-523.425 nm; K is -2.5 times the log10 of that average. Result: 0.04 mag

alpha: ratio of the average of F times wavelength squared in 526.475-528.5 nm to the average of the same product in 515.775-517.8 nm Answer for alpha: 1.3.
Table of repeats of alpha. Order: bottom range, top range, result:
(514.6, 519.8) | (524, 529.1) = 1.24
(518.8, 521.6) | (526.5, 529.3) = 1.09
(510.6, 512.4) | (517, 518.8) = 0.86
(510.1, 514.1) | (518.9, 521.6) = 1.04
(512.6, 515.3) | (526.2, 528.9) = 1.12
